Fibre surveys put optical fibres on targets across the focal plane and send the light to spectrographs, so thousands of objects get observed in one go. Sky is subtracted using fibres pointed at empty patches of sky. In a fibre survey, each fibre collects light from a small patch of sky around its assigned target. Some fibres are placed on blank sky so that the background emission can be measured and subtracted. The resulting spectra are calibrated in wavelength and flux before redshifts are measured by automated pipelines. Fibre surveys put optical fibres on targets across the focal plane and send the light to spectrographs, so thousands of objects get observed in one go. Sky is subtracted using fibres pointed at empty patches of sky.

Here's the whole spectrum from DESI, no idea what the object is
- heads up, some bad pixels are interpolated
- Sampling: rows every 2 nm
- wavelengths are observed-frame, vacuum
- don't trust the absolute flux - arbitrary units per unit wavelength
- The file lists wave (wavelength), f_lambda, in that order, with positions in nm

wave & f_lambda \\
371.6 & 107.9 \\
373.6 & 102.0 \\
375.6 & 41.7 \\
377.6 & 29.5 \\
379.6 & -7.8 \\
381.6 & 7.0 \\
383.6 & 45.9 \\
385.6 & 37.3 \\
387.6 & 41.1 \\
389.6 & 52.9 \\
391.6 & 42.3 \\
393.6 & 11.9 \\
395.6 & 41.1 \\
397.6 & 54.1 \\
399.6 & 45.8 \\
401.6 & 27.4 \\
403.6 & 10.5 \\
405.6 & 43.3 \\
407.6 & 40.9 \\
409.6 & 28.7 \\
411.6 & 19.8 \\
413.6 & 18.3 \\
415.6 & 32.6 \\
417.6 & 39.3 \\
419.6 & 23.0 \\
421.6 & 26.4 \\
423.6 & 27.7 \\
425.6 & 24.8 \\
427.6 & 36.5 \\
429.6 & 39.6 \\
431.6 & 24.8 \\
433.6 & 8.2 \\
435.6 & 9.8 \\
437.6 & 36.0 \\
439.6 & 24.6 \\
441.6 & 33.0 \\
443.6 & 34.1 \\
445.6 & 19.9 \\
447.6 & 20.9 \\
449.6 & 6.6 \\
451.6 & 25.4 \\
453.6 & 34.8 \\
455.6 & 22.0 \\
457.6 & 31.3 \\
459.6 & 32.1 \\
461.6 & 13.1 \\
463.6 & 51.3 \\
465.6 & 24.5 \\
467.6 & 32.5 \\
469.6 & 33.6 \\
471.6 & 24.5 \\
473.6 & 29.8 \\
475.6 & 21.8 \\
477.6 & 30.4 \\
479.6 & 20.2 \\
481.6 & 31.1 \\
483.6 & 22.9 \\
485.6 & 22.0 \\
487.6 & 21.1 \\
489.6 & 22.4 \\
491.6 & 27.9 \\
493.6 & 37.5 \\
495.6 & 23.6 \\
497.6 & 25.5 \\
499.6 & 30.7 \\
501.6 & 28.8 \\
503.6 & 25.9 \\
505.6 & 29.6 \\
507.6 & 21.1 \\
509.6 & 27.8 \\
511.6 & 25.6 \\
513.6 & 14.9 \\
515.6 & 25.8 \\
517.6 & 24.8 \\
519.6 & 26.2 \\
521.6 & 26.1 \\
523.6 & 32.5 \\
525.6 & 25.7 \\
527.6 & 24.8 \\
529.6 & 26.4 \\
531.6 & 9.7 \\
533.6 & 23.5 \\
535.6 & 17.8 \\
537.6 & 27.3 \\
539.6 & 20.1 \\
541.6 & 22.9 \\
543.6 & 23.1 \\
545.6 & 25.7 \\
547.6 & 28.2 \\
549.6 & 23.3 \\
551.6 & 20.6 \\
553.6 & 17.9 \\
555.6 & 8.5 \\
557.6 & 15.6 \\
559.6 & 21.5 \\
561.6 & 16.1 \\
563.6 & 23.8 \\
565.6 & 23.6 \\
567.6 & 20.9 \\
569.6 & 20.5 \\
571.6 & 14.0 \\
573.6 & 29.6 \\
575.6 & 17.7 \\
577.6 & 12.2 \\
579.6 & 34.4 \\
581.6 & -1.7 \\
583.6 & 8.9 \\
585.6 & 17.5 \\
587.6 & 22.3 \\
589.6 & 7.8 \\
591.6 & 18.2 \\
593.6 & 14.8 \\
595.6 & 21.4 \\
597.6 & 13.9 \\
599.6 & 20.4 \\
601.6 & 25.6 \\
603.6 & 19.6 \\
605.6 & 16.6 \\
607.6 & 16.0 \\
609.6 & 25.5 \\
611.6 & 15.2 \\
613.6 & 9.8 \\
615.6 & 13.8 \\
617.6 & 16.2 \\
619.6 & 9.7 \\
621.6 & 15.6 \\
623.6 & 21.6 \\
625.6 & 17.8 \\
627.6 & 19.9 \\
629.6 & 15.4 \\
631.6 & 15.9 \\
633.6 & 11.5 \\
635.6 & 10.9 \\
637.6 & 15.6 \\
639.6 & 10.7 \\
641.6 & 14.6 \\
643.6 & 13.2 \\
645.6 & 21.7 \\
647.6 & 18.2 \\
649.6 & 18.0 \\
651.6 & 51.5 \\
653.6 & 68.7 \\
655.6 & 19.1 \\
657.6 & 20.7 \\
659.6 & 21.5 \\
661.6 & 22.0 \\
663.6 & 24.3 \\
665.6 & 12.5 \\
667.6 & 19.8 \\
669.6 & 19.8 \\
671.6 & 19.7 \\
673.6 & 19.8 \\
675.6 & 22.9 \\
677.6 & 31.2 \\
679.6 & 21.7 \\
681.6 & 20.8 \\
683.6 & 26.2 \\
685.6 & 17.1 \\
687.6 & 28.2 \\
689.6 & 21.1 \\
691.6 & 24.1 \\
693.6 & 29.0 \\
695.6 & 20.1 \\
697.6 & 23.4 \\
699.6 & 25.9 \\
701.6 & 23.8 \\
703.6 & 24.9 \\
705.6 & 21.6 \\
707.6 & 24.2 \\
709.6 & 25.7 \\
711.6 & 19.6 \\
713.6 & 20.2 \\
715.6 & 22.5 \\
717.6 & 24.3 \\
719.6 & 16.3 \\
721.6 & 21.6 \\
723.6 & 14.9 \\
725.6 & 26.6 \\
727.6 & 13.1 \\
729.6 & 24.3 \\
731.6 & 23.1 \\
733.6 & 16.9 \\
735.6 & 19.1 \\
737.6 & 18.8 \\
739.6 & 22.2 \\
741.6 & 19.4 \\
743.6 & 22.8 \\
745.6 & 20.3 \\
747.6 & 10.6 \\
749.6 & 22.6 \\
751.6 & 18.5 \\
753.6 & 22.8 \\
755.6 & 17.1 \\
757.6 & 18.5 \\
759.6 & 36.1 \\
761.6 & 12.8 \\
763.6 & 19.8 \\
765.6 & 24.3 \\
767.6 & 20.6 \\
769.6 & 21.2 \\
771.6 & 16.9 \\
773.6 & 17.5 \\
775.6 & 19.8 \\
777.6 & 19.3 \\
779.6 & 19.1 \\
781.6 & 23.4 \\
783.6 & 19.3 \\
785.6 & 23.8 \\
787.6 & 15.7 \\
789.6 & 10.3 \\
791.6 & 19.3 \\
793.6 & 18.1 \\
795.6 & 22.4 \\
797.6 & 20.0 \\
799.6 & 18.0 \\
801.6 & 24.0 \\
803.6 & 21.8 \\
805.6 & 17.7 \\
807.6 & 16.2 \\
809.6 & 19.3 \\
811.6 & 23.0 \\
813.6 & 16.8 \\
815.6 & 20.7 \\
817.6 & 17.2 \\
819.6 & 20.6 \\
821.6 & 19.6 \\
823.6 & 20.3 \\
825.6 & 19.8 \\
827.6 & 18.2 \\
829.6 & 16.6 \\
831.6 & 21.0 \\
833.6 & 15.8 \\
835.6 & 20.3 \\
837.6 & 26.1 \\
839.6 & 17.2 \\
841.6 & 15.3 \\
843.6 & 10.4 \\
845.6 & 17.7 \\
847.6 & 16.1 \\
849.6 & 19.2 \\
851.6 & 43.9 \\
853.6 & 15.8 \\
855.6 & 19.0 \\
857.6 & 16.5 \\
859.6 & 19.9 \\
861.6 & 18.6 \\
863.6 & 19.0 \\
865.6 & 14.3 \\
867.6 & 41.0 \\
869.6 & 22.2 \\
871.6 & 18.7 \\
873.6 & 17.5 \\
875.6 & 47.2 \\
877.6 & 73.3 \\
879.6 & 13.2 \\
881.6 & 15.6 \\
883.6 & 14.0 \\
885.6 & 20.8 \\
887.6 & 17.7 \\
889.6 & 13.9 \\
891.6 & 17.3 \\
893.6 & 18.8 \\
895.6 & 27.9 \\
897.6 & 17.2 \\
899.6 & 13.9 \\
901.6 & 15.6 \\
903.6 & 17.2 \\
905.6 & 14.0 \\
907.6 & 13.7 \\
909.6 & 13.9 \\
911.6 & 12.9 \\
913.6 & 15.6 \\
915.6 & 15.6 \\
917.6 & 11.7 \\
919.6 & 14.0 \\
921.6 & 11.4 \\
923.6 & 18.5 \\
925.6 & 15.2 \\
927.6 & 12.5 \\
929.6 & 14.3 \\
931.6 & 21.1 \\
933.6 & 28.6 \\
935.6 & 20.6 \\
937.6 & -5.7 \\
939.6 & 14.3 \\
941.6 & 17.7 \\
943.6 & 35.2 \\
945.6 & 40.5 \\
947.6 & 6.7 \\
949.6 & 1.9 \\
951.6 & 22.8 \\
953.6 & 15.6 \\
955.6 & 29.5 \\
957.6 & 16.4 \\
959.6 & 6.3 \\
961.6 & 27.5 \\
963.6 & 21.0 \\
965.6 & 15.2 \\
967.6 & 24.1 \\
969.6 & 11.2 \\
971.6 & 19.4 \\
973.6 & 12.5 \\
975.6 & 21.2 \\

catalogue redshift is 0.750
